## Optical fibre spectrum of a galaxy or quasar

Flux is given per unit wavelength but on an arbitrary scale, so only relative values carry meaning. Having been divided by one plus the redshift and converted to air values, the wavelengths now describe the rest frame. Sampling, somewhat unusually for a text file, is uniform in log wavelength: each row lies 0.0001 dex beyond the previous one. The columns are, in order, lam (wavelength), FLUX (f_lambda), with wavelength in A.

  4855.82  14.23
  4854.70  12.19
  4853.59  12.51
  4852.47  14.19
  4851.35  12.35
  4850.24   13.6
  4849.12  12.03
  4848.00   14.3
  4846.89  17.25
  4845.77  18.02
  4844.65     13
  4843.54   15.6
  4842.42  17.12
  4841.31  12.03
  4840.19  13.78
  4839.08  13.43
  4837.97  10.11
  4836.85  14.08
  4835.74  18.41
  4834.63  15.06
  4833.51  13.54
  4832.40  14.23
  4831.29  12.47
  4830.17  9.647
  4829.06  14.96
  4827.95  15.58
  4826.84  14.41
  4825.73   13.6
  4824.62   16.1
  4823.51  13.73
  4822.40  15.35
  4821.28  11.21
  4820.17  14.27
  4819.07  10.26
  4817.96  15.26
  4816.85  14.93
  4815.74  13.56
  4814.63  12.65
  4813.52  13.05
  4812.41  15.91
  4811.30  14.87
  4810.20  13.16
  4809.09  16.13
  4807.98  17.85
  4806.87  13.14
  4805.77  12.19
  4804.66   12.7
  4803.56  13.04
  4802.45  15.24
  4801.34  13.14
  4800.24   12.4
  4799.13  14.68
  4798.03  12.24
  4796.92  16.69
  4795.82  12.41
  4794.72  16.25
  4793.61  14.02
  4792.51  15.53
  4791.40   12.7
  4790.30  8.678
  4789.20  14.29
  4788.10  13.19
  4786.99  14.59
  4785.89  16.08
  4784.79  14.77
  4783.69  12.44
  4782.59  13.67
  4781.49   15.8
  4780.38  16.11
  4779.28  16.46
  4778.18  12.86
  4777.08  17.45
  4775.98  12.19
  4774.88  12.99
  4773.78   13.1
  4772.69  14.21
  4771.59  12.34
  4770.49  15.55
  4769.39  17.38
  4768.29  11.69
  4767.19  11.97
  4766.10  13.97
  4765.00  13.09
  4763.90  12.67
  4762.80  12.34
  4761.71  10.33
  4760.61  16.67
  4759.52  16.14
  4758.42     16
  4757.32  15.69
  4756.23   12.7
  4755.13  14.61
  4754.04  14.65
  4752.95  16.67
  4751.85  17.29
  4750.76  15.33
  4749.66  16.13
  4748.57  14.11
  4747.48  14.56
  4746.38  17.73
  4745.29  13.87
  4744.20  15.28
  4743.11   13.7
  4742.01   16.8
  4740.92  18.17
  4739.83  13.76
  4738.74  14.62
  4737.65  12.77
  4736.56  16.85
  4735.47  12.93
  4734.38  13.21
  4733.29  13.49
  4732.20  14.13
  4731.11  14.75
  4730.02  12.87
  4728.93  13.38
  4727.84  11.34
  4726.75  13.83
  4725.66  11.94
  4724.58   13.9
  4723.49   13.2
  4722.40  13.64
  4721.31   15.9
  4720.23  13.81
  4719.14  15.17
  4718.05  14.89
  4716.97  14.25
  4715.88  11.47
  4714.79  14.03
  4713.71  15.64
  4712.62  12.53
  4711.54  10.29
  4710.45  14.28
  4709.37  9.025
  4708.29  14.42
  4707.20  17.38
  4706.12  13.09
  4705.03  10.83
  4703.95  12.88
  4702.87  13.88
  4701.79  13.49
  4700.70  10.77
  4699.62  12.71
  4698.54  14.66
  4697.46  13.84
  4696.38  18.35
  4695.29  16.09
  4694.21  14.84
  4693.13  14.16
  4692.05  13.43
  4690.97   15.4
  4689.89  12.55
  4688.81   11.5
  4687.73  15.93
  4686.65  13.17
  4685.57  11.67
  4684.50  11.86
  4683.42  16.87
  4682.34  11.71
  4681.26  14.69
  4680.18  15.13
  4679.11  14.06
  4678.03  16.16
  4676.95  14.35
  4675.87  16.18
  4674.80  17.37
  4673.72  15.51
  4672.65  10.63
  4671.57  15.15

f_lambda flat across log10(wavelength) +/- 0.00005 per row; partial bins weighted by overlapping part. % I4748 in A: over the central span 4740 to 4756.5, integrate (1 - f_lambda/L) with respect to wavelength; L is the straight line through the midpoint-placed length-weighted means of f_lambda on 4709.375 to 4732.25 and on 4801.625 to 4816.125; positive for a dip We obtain -2.2 A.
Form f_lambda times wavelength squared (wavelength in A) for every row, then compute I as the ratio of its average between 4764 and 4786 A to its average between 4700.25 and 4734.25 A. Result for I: 1.08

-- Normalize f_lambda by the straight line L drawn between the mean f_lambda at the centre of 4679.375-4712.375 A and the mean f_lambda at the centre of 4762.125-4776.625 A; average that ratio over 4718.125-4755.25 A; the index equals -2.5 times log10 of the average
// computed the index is -0.08 mag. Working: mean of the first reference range 13.6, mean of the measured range 14.5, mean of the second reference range 13.3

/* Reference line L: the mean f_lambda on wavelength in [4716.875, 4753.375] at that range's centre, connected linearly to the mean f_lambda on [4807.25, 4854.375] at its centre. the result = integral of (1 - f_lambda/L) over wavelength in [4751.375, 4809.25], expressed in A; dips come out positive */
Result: 0.8 A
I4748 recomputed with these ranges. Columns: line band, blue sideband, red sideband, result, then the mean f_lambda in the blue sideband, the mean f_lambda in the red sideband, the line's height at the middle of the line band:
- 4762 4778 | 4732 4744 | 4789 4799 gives 0.58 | 14.6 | 13.7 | 14.1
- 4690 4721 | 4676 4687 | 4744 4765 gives 1.17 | 14.1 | 14.8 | 14.3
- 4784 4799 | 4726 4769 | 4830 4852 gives 0.29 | 14.4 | 14.1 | 14.2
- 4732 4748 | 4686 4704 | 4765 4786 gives -0.79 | 14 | 14.2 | 14.1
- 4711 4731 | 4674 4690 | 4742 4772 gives 1.33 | 14.3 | 14.6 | 14.4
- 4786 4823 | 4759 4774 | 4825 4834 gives -0.51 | 13.7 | 13.6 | 13.6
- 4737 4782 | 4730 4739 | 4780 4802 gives -2.07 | 14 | 14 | 14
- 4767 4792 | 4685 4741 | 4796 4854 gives -0.13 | 13.7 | 14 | 13.9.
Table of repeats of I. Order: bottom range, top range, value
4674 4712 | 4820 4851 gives 1.08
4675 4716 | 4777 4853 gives 1.07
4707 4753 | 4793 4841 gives 1.02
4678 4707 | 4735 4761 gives 1.13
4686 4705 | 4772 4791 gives 1.05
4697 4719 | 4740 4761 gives 1.19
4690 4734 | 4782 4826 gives 1.06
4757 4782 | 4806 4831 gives 1.01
